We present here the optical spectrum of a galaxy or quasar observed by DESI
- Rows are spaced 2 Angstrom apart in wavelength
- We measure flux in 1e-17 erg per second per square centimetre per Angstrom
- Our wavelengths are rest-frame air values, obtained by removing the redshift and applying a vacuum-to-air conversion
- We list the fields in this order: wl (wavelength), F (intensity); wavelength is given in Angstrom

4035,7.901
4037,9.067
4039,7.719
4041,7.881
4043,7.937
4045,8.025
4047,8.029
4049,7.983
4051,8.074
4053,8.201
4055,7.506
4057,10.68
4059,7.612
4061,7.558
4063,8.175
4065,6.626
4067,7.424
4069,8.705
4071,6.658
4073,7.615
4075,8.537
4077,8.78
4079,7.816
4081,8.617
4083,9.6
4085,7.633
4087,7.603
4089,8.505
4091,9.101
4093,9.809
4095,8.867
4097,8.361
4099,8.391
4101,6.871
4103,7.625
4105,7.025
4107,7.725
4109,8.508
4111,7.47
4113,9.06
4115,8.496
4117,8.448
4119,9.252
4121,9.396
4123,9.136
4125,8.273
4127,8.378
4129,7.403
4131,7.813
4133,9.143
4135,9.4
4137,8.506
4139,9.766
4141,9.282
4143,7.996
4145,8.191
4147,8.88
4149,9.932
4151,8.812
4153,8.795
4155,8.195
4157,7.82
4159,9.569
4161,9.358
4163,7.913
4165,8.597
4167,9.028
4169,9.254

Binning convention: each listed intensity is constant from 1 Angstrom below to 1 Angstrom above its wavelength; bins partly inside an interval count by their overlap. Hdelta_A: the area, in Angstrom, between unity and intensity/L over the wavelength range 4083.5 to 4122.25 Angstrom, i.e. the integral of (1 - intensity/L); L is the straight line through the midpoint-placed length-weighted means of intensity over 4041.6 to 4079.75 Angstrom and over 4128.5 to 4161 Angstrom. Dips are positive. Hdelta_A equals 0.2 Angstrom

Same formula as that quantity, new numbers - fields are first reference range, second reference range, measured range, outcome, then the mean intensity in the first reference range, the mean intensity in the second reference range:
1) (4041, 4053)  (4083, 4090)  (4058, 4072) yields 0.9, 8.01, 8.15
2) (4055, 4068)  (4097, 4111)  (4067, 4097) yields -2.0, 7.97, 7.72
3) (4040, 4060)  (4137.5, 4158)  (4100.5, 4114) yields 1.2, 8.19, 8.76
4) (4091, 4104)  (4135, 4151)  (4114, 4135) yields 0.3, 8.38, 8.96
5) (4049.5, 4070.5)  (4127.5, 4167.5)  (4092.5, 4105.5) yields 0.3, 8.02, 8.71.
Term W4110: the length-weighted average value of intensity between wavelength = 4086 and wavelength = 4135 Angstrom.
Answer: 8.38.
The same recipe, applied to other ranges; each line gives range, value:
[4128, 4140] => 8.67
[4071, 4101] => 8.4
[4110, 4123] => 8.72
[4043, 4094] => 8.19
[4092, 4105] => 8.22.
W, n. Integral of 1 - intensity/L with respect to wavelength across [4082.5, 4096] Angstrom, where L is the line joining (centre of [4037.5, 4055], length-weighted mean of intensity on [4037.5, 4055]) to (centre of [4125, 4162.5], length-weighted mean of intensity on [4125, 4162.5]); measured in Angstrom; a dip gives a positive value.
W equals -0.6 Angstrom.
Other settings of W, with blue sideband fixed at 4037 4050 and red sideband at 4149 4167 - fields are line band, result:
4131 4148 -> -0.4 Angstrom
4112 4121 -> -0.4 Angstrom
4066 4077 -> 0.4 Angstrom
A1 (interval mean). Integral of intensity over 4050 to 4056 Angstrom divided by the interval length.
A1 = 7.93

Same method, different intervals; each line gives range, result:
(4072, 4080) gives 8.19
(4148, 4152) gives 9.37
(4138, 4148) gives 8.82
